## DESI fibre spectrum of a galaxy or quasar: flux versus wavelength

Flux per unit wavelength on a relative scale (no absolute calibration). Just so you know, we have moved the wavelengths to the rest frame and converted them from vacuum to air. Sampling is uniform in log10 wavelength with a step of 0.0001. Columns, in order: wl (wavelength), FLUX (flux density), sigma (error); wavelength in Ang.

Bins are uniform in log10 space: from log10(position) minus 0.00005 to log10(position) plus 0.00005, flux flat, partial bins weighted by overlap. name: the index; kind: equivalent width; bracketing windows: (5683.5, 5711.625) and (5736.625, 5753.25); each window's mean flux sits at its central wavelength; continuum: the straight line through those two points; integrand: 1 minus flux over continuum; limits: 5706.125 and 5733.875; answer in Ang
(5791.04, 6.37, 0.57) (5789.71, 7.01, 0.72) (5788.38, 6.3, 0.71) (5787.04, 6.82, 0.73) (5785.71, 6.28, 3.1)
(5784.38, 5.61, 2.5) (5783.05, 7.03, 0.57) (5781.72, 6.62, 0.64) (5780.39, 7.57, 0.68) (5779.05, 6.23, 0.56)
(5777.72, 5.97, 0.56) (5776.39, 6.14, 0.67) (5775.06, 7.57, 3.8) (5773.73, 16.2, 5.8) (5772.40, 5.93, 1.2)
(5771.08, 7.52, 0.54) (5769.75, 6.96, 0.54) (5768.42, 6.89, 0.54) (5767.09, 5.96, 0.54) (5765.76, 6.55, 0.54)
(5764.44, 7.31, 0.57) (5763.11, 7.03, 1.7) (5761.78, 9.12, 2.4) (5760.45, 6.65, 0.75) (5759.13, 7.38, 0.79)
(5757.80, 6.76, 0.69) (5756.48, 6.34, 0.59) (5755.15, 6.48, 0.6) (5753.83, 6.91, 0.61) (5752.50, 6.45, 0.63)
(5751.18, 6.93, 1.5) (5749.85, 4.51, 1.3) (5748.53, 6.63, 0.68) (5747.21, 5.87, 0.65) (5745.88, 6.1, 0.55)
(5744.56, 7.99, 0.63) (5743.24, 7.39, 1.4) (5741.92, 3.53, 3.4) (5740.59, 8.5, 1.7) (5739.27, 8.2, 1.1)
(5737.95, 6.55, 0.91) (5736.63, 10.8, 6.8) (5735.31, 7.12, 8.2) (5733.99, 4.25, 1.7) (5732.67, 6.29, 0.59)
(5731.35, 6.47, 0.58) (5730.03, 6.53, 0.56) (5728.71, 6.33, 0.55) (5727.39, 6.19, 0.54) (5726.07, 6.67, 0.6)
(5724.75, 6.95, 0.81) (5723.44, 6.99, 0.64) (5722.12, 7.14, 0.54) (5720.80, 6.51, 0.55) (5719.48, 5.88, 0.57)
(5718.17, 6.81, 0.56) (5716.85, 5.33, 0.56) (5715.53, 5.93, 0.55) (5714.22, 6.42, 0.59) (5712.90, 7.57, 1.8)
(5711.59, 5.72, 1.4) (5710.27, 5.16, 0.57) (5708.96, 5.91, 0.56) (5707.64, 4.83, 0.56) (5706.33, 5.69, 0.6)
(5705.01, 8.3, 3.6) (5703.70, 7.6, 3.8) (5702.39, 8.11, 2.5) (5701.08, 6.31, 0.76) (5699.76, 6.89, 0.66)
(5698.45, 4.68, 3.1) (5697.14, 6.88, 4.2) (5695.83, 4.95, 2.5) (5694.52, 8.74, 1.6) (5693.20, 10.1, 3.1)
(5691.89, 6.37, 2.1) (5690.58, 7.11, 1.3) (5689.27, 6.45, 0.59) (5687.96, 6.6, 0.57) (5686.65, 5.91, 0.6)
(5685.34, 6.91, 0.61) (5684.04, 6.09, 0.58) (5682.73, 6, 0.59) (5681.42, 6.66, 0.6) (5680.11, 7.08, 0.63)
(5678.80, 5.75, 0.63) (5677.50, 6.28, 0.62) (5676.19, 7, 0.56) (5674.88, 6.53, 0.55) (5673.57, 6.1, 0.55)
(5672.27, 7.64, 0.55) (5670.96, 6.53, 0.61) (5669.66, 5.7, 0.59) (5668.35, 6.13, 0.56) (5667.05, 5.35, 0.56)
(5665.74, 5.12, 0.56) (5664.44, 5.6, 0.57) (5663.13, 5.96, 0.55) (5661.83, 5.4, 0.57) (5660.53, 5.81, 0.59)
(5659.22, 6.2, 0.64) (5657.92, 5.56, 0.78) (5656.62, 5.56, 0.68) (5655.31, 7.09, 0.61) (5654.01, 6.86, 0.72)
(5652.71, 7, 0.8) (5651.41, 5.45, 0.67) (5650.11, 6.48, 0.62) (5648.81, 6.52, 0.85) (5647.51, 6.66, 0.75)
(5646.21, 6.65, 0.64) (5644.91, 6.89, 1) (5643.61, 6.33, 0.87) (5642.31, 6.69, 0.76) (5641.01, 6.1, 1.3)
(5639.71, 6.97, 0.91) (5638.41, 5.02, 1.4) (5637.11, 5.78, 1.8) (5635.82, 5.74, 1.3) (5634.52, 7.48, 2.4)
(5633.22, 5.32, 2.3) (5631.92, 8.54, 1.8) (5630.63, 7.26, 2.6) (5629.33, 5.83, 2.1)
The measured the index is 1.9 Ang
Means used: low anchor 6.63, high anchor 6.72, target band 6.22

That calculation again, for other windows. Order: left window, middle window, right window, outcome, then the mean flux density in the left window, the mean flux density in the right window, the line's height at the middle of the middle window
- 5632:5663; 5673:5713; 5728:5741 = 0.70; 6.28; 7.08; 6.7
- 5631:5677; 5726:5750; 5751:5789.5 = 0.67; 6.28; 7.09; 6.86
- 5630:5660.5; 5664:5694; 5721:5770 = 0.23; 6.43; 6.77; 6.54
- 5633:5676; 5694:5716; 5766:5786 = 0.63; 6.21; 7.23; 6.63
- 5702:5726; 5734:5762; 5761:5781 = 0.91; 6.48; 7.52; 7.1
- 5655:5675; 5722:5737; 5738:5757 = -0.67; 5.98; 6.56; 6.43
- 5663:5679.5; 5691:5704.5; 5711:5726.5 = -1.58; 6.14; 6.5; 6.34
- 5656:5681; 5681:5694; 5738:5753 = -1.36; 6.08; 6.56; 6.19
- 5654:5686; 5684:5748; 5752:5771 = -0.91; 6.18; 6.93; 6.56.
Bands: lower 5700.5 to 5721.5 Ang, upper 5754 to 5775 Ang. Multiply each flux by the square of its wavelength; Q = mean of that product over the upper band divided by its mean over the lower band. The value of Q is 1.2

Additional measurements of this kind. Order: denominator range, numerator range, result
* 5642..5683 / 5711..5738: 1.08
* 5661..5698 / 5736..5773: 1.10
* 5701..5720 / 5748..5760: 1.03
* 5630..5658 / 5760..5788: 1.17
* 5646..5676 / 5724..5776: 1.17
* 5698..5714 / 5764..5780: 1.19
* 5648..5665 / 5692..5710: 1.13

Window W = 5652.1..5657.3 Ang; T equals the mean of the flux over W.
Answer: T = 6.62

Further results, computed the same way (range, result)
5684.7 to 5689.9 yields 6.46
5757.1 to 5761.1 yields 6.94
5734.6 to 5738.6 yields 8.12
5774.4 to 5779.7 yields 6.48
